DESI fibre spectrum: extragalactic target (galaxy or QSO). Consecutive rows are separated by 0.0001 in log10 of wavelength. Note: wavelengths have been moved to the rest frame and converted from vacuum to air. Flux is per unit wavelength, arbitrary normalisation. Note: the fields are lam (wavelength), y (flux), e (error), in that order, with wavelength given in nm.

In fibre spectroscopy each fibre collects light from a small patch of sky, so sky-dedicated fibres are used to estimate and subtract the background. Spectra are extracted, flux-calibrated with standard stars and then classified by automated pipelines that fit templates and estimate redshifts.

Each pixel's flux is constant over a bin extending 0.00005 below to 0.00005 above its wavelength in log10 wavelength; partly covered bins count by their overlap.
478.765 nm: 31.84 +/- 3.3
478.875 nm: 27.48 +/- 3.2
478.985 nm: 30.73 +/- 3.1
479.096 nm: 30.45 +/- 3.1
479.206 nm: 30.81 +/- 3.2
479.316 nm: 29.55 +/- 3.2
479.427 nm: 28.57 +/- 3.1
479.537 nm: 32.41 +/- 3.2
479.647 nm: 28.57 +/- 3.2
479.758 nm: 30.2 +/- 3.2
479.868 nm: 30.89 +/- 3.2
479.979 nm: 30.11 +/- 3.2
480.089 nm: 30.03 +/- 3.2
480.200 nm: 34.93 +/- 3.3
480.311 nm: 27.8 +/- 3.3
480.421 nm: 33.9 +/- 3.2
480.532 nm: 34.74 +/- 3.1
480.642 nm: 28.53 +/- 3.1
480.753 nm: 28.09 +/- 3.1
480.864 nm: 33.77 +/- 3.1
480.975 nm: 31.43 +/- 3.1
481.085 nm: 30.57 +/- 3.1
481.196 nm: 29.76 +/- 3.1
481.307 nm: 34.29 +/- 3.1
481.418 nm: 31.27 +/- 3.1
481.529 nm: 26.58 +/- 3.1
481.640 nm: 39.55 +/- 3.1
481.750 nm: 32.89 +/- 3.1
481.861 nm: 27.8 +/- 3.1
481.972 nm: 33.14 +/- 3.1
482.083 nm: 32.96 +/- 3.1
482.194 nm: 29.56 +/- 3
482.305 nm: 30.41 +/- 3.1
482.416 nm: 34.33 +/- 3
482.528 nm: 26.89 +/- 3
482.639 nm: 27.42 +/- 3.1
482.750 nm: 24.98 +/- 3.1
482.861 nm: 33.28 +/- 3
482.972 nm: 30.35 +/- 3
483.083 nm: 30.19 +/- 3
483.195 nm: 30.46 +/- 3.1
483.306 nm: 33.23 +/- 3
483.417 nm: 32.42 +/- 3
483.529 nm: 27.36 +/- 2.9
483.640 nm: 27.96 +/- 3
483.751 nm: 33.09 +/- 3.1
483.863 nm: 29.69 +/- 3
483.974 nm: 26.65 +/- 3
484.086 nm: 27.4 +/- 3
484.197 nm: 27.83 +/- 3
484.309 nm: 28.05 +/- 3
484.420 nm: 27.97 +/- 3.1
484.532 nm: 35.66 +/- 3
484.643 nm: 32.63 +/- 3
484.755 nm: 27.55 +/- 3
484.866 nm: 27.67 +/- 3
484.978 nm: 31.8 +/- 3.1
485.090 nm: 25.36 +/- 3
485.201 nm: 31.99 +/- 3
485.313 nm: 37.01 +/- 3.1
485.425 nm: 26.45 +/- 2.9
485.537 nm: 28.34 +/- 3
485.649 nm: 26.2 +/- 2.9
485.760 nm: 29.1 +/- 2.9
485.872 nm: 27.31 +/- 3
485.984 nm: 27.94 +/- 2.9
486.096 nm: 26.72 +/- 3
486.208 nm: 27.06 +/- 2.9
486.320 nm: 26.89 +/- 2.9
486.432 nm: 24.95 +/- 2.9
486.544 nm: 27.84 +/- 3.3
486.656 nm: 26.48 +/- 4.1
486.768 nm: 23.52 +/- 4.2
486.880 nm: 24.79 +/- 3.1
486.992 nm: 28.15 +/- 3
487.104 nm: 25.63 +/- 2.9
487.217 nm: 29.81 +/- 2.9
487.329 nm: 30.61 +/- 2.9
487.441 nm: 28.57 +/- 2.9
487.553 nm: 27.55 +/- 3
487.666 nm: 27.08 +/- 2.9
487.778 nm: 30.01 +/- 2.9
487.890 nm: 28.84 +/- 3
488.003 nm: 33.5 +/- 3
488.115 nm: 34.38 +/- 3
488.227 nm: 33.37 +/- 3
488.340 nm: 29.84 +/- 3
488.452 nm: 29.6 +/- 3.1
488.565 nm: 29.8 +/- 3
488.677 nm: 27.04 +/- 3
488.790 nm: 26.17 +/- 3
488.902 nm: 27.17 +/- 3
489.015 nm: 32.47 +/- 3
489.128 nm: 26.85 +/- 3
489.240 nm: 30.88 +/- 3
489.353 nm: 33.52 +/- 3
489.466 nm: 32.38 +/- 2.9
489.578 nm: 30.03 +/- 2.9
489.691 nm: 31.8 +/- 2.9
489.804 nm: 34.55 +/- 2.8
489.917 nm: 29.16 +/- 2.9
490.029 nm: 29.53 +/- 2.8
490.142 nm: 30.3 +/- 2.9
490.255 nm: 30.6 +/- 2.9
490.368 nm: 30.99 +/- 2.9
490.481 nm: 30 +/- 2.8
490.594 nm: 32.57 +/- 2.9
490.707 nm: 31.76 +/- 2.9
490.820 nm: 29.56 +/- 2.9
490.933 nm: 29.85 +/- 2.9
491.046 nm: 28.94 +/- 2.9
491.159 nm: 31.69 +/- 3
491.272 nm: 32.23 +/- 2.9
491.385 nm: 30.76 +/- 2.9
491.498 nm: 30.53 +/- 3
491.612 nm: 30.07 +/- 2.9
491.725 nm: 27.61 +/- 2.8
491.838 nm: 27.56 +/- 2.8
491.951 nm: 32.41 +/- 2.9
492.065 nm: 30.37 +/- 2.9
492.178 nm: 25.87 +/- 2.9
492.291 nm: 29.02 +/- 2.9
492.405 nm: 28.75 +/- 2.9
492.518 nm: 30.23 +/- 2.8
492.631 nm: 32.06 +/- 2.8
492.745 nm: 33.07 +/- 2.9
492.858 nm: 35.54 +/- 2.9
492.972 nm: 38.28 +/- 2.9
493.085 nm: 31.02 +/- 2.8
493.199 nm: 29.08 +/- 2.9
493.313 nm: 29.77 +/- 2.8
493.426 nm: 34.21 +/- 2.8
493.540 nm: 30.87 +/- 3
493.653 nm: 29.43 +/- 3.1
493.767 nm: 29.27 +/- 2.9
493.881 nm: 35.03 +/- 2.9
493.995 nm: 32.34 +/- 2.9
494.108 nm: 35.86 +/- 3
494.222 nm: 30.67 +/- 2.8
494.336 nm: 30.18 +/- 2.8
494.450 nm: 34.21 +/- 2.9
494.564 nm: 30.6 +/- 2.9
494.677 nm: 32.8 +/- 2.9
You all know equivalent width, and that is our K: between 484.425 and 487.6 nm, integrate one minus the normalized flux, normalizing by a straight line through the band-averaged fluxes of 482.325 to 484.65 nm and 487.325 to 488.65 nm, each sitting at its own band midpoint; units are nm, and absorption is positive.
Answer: 0.18 nm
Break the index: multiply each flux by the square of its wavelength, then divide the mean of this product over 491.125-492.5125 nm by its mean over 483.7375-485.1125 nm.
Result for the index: 1.05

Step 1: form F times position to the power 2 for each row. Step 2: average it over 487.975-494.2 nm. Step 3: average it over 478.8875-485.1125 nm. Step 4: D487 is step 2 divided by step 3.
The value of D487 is 1.1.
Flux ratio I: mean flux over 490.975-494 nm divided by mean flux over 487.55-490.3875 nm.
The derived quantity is 1.02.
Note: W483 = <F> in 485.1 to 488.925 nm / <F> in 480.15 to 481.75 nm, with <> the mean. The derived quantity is 0.90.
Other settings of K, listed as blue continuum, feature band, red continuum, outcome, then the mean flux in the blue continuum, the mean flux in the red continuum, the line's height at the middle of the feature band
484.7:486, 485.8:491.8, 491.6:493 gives 0.08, 28.9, 30.7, 29.8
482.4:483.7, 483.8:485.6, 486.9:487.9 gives -0.02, 29.8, 28.3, 29.2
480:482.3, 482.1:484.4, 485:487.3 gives 0.02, 31.5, 27.7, 29.9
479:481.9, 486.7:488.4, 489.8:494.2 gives 0.11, 31.1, 31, 31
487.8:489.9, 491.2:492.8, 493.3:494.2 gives 0.08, 30.6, 32.2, 31.6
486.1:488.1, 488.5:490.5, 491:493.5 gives -0.06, 27.8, 30.9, 29.3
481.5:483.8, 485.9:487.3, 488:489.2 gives 0.16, 30.8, 29.9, 30.2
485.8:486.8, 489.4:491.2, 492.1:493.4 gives -0.09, 26.6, 31.2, 29.5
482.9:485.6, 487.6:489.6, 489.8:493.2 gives 0.02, 29.9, 30.7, 30.4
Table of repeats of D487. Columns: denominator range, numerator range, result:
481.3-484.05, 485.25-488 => 0.93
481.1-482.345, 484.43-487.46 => 0.91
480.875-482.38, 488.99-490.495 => 1.01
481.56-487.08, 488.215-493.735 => 1.07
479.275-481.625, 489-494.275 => 1.05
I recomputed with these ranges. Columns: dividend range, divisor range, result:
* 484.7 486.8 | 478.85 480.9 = 0.91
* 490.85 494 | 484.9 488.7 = 1.08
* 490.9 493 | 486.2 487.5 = 1.14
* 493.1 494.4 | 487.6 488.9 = 1.06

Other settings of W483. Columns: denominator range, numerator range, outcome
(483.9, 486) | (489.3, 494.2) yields 1.07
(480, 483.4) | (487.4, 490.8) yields 0.98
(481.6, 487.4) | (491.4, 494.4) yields 1.06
